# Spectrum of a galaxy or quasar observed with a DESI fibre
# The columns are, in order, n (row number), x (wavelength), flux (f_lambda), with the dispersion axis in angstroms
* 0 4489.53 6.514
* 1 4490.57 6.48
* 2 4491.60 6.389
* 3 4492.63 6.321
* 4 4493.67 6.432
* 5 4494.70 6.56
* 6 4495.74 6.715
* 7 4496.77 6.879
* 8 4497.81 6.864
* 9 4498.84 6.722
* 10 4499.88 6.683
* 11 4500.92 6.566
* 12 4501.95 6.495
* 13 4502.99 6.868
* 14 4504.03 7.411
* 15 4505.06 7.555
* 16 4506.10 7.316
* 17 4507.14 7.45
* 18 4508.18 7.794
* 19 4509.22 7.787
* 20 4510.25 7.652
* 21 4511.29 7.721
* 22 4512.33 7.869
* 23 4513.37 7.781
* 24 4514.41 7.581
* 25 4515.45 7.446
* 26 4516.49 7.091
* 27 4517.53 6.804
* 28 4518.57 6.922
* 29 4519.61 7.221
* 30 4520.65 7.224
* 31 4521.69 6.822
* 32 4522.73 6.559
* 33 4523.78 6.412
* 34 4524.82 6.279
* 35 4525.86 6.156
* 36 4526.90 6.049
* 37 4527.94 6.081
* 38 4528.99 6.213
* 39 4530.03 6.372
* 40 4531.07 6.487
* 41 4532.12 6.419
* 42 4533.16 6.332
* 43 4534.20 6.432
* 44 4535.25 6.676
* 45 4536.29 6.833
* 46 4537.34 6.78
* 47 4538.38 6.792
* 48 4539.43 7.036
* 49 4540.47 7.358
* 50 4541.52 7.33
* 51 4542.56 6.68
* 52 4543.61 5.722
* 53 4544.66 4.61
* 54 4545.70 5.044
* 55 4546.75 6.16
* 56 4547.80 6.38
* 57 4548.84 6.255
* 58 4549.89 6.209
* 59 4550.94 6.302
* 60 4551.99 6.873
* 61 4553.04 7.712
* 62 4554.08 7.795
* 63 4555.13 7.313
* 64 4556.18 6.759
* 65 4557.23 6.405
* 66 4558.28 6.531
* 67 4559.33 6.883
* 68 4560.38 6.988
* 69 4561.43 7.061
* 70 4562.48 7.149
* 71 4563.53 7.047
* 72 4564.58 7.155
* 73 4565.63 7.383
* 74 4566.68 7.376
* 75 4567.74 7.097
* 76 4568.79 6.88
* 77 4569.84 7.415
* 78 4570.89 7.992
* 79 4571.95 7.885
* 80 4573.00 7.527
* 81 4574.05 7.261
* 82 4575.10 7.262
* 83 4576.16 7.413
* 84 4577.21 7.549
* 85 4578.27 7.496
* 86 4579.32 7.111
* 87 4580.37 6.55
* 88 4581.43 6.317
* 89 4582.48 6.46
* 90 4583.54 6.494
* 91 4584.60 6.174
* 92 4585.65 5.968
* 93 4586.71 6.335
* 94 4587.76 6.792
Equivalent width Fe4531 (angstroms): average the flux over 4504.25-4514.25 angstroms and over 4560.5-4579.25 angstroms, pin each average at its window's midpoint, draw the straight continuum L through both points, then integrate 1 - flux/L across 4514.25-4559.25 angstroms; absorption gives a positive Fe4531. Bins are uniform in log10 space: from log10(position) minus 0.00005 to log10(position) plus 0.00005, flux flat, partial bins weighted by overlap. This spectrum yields 5.4 angstroms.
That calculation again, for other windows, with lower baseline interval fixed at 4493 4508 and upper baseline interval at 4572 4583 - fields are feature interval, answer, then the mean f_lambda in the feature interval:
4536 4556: 1.3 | 6.59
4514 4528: 0.4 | 6.78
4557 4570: 0.1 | 7.03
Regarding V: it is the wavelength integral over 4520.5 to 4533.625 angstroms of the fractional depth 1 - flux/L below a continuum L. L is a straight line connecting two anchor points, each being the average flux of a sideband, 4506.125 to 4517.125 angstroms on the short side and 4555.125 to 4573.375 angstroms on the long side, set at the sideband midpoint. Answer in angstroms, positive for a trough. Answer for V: 1.9 angstroms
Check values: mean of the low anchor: 7.59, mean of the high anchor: 7.15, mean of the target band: 6.39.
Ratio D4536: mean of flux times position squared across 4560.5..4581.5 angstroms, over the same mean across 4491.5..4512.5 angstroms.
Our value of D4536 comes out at 1.1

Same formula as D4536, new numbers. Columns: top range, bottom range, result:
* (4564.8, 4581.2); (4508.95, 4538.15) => 1.09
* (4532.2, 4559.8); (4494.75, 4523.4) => 0.93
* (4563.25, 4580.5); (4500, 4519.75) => 1.03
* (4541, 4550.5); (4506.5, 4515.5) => 0.80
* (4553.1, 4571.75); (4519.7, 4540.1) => 1.11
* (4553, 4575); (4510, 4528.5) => 1.06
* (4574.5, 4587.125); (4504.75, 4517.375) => 0.92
